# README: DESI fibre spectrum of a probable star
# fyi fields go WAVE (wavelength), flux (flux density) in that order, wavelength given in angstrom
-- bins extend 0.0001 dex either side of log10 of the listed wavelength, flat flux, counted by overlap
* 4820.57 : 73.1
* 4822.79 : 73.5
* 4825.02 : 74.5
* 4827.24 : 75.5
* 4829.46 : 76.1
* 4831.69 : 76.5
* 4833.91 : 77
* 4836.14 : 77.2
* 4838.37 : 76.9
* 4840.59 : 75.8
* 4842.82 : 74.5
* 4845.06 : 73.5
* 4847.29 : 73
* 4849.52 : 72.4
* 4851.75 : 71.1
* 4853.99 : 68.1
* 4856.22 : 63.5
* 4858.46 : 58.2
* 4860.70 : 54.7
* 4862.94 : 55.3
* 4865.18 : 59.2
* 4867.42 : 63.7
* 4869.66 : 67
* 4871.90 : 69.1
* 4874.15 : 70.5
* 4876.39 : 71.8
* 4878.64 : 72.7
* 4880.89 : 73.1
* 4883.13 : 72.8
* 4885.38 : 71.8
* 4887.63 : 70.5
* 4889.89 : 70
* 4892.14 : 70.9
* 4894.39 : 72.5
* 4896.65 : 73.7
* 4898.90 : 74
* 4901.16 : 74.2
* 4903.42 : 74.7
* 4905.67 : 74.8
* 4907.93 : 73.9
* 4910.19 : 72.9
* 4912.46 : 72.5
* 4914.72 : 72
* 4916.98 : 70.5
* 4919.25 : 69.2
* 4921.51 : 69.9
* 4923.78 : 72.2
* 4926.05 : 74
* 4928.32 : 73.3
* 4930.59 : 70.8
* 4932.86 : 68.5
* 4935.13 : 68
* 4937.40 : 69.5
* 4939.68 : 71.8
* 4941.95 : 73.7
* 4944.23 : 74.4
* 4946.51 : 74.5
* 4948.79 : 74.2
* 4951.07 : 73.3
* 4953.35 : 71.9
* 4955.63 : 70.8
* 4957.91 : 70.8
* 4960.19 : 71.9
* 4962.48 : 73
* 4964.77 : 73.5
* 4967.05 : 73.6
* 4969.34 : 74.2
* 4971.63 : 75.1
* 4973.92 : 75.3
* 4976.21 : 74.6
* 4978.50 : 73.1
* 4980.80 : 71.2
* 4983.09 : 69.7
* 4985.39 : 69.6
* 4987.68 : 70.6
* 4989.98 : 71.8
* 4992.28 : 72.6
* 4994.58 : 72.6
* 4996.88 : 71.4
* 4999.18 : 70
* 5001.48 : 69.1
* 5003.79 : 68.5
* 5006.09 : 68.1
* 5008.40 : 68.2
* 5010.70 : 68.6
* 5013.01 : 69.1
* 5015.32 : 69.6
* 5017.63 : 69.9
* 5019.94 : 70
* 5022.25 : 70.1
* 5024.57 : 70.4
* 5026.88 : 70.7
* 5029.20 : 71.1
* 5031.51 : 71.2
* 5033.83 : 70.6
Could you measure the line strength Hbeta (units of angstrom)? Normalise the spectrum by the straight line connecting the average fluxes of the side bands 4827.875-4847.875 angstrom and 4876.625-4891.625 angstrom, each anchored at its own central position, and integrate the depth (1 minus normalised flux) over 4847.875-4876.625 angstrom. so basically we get 3.4 angstrom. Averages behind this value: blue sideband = 75.7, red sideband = 71.8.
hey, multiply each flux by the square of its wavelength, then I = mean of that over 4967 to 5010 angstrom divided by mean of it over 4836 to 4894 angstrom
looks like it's 1.09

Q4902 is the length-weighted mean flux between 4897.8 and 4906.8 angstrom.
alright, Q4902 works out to 74.4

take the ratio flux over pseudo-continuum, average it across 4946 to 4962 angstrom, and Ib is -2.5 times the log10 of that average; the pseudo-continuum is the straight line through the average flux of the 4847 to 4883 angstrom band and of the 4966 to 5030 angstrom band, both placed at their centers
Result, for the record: -0.04 mag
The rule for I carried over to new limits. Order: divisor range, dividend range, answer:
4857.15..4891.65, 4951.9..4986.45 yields 1.13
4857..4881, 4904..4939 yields 1.13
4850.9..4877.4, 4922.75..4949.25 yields 1.15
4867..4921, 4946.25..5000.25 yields 1.04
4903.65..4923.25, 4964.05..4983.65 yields 1.04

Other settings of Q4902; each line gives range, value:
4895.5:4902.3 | 73.9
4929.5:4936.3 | 69.2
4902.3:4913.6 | 73.8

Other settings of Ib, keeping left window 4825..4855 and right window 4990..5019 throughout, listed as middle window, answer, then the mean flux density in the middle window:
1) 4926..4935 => 0.01 mag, 71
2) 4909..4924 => 0.02 mag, 71.3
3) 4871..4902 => 0.02 mag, 72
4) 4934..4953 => -0.01 mag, 72.4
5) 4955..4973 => -0.03 mag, 73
